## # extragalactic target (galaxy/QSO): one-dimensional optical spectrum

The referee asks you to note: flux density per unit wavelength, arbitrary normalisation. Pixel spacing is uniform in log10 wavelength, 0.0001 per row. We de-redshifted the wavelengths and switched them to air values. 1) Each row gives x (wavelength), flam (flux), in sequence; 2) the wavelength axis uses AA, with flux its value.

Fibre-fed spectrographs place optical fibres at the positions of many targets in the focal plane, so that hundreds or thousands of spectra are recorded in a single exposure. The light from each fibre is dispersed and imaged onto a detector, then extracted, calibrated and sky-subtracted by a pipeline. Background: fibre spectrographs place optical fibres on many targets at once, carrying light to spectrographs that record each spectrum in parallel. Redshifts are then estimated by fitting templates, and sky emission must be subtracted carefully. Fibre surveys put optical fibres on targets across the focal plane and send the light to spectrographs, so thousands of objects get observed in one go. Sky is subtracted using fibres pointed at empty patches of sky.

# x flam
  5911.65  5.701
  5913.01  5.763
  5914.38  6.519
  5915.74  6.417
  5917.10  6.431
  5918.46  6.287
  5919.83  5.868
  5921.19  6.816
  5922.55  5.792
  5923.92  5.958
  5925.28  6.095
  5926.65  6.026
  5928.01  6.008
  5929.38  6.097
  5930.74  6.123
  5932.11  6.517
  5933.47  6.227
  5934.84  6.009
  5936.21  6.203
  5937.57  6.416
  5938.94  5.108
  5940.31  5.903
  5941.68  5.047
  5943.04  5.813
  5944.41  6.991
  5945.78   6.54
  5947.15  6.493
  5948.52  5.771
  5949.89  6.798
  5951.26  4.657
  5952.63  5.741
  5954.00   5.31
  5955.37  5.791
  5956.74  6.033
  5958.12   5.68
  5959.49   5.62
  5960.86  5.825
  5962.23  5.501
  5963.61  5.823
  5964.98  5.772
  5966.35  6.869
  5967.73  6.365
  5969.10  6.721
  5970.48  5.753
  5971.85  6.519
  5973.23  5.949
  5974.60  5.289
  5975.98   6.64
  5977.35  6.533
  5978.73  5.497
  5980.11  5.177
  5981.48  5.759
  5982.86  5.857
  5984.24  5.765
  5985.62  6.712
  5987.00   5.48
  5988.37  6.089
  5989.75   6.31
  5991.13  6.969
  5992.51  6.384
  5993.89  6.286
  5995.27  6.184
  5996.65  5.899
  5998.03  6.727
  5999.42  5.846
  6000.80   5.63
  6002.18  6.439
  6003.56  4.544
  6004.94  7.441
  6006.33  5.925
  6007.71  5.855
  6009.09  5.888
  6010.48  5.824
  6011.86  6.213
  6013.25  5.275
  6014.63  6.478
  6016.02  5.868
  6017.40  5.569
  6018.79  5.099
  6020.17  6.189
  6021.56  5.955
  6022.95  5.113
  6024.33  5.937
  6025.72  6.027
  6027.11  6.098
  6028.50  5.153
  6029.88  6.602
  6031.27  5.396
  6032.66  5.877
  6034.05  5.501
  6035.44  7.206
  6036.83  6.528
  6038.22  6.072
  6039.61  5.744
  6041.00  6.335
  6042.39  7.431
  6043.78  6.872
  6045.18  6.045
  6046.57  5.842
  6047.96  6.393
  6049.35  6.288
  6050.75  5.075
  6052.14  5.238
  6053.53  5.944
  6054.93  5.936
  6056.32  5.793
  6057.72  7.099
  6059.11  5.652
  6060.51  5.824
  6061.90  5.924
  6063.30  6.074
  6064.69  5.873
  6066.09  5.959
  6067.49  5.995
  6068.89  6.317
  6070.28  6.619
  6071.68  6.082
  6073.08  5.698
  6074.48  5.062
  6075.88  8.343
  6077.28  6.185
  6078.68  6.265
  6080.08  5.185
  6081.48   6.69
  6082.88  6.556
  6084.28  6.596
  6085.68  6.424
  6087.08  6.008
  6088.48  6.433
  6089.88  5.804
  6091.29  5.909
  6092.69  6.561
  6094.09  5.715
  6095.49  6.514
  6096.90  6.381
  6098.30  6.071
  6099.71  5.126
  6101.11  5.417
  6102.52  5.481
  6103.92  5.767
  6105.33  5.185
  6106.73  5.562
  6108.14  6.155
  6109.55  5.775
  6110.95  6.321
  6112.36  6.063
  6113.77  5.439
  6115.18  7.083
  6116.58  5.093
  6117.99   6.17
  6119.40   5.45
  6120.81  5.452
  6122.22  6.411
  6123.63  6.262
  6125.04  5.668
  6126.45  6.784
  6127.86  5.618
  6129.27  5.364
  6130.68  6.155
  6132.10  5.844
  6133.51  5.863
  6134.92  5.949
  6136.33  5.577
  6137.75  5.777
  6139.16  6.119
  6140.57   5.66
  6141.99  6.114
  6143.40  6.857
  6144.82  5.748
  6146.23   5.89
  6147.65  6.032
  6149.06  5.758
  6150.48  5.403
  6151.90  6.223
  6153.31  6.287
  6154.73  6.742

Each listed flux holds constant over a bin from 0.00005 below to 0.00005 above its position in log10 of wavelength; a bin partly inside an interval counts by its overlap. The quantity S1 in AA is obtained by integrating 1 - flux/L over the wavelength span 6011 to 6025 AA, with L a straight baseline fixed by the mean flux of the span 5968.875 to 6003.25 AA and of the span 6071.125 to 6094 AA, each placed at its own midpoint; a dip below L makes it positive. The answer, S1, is 0.8 AA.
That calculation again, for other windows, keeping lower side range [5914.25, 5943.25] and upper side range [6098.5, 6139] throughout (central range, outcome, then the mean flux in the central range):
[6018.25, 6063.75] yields -0.66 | 6.01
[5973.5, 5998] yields -0.28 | 6.07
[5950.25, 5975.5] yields 0.68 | 5.86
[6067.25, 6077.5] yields -0.74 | 6.3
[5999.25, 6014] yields 0.17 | 5.9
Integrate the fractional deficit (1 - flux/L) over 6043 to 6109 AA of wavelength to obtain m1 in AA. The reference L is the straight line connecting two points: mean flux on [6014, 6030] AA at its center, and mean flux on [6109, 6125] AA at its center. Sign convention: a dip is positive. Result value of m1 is -1.7 AA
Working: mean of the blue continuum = 5.81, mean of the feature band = 6.04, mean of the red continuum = 5.95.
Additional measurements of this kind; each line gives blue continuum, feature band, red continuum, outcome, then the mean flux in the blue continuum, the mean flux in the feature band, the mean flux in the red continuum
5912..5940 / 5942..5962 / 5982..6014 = 0.64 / 6.12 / 5.91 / 6.07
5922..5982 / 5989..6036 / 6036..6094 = 0.66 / 5.97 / 5.99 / 6.16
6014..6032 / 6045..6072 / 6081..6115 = -0.43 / 5.8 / 6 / 6.01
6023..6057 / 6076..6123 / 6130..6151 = -0.30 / 6.04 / 6.01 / 5.92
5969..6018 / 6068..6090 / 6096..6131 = -1.40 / 6.03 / 6.28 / 5.85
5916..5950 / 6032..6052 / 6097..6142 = -0.82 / 6.13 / 6.2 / 5.84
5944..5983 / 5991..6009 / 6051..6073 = -0.45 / 5.97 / 6.13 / 5.99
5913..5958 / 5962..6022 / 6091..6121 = -0.41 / 6.05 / 6.02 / 5.86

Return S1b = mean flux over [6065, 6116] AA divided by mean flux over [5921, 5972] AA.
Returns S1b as 1.01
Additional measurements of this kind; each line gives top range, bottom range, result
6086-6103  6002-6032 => 1.02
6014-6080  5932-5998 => 1.00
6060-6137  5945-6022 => 1.00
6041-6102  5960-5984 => 1.02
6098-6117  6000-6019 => 0.98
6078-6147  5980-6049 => 0.99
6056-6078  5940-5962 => 1.05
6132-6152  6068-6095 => 0.95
